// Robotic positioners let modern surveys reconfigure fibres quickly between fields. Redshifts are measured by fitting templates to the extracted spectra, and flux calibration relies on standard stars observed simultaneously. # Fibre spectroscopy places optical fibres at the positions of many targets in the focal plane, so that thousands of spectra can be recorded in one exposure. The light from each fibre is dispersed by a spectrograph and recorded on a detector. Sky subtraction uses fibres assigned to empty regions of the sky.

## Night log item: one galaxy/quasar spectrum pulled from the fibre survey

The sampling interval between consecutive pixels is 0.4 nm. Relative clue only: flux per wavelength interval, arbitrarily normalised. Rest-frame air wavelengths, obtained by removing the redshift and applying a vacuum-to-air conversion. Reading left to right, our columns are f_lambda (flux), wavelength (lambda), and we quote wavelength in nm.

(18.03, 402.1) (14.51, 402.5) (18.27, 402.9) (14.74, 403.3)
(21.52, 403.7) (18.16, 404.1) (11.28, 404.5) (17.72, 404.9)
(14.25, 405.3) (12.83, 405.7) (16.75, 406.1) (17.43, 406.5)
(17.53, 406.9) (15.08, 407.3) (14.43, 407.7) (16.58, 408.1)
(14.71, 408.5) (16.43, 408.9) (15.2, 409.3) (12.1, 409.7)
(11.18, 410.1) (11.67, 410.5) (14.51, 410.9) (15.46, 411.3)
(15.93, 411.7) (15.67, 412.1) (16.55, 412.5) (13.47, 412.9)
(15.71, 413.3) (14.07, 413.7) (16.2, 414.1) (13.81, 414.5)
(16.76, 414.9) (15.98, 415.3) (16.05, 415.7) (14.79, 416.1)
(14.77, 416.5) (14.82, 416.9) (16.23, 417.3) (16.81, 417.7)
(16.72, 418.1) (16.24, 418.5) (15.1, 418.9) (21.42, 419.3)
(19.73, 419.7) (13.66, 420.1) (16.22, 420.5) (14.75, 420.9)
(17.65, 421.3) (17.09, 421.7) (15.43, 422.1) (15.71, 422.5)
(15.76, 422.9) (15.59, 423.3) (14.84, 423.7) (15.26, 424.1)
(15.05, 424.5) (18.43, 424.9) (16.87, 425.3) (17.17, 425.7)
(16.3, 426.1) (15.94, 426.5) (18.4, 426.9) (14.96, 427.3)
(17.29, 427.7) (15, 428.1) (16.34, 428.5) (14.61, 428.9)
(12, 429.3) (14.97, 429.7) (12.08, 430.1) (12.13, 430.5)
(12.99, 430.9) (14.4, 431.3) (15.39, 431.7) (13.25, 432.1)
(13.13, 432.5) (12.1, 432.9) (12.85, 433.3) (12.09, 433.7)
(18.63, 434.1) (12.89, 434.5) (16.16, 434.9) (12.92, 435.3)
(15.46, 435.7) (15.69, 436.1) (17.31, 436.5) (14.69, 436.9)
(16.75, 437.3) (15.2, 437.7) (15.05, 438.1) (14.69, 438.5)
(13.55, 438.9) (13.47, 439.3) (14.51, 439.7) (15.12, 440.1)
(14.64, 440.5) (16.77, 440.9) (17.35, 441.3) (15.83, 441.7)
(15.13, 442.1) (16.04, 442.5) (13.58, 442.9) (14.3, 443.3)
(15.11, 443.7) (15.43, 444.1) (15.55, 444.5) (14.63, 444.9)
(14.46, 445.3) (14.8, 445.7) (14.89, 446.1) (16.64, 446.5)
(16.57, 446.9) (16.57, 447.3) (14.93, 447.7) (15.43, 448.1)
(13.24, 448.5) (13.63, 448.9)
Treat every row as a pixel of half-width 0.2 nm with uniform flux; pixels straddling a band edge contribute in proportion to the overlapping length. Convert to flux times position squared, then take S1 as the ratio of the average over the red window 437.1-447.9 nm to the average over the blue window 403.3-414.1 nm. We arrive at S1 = 1.2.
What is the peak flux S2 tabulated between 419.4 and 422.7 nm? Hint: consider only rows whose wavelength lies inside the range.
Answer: 19.73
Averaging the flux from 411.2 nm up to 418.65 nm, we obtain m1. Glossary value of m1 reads 15.6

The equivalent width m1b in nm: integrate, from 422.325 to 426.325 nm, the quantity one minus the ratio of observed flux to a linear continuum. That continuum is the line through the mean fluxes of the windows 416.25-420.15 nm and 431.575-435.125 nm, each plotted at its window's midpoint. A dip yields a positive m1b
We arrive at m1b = -0.14 nm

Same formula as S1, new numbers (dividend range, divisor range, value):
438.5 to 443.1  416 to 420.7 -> 1.02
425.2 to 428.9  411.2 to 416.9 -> 1.13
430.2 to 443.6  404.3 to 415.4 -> 1.11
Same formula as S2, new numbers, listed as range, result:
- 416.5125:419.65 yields 21.42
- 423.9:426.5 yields 18.43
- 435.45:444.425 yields 17.35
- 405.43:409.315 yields 17.53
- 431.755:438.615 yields 18.63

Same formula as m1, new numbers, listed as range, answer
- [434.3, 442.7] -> 15.2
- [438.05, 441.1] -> 14.7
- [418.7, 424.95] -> 16.3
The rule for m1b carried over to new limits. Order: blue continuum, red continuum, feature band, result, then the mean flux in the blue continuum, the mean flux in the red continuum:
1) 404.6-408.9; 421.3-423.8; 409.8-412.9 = 0.29 nm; 15.7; 15.9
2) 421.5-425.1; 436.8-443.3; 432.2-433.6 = 0.25 nm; 15.9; 15.1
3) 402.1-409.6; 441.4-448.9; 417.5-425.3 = -0.38 nm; 16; 15.2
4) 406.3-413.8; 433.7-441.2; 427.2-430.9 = 0.19 nm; 14.9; 15.1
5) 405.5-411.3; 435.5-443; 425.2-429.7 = -0.21 nm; 14.8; 15.3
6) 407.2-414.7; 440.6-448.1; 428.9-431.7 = 0.33 nm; 14.7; 15.5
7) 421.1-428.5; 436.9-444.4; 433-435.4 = 0.21 nm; 16.3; 15.1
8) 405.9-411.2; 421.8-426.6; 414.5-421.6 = -0.31 nm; 14.9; 16.1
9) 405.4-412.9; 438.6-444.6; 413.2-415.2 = -0.05 nm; 15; 15.1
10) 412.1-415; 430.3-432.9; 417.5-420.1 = -0.47 nm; 15.2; 13.4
